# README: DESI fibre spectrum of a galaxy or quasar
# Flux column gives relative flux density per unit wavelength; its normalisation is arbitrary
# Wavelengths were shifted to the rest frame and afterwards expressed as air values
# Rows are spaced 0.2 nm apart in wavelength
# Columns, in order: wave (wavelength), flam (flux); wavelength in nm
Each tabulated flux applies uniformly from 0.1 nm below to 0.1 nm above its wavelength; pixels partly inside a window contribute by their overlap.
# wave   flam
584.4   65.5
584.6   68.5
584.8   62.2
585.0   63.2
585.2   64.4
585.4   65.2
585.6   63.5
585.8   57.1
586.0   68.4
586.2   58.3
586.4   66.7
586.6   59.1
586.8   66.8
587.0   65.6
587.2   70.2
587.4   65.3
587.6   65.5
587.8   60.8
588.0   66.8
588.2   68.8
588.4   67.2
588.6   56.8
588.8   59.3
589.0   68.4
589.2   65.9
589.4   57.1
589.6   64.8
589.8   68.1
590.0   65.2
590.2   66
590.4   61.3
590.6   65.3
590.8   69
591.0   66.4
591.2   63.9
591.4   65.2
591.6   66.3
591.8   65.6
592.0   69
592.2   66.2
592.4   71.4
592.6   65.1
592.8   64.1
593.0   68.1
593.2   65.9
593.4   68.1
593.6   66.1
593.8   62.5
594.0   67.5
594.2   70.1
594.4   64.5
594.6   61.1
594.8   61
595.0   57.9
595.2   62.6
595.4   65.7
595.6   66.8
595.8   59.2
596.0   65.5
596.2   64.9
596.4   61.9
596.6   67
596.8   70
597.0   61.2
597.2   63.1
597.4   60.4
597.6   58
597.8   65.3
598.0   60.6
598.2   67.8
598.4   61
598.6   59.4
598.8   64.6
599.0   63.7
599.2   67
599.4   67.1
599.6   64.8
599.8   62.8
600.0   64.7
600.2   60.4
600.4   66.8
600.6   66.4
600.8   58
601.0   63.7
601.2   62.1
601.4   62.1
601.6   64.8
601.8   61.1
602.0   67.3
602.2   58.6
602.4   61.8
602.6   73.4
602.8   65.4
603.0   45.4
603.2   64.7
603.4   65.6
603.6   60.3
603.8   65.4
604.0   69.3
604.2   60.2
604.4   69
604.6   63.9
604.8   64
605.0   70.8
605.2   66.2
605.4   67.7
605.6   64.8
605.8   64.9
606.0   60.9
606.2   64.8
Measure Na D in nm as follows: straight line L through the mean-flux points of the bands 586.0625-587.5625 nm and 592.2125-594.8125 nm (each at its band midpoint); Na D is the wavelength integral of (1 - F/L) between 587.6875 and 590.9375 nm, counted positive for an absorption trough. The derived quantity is 0.04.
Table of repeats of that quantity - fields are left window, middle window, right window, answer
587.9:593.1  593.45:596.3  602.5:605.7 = 0.052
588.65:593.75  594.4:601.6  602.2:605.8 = 0.182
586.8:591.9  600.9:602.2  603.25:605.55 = 0.047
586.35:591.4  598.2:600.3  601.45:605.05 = 0.011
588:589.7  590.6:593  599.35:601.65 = -0.109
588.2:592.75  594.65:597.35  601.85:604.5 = 0.041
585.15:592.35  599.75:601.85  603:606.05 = 0.052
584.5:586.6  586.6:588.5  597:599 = -0.079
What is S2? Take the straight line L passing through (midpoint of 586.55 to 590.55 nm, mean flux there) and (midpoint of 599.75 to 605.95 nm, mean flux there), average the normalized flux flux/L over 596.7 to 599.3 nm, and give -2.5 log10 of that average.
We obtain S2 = 0.01 mag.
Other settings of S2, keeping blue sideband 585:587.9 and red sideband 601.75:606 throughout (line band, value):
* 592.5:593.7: -0.04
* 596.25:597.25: -0.01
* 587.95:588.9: 0.01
